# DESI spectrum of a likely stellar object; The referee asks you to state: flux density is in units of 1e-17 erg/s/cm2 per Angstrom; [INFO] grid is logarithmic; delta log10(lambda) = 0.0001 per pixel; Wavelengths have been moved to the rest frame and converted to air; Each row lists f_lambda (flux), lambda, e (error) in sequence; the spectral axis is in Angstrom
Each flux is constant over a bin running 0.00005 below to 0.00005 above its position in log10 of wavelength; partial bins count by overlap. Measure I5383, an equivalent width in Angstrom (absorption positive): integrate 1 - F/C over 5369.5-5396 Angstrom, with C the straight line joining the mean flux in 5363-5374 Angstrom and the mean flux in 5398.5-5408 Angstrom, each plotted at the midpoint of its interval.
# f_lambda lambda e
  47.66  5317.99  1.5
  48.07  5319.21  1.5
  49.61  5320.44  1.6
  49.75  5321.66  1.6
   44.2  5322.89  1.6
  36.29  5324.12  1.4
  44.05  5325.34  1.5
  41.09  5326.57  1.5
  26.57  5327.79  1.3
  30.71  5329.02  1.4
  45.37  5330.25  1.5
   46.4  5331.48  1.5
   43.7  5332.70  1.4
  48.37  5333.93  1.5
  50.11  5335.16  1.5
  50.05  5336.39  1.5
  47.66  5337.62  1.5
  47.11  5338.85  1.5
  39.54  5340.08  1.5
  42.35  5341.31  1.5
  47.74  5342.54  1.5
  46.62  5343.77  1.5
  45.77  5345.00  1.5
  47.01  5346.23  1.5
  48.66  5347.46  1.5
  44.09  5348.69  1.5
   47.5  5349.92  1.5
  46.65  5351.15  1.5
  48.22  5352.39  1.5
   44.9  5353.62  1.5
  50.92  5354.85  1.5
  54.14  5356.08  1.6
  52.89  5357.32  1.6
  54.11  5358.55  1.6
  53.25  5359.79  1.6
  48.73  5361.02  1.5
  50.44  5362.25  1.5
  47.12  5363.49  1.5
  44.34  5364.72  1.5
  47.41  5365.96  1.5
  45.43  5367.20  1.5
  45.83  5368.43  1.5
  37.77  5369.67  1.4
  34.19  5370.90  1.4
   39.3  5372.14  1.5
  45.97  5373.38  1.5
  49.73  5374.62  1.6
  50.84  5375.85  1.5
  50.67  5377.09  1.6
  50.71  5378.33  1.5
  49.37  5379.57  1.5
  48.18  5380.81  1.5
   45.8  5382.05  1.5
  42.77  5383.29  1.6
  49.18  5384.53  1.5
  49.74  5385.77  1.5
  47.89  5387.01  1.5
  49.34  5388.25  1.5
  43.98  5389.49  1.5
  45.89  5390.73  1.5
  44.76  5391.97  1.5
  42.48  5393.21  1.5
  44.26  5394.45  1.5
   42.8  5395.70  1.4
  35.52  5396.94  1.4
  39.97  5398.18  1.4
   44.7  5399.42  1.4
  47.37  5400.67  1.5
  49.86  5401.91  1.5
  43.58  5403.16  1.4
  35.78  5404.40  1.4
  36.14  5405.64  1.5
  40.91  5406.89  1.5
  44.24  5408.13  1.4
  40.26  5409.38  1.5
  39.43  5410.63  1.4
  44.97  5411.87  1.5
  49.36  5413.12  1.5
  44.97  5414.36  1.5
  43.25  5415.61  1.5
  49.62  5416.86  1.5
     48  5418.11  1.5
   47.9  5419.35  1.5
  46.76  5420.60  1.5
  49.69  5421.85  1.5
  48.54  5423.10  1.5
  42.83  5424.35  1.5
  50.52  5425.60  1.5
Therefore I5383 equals -1.9 Angstrom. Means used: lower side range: 43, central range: 45.9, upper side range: 42.6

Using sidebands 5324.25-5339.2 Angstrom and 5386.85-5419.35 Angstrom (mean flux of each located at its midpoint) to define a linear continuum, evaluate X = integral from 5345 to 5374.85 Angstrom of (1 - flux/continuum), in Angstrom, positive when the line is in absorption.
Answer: -2.4 Angstrom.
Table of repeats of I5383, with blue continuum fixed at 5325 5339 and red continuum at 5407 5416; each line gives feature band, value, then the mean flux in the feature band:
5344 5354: -0.8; 46.7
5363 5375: 0.0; 43.5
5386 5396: -0.4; 45.4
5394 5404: 0.1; 43.3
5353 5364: -1.9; 50.8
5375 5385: -1.1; 48.5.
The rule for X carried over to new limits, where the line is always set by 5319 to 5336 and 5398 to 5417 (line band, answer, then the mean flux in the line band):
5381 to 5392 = -0.9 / 46.8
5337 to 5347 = -0.5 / 45.5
